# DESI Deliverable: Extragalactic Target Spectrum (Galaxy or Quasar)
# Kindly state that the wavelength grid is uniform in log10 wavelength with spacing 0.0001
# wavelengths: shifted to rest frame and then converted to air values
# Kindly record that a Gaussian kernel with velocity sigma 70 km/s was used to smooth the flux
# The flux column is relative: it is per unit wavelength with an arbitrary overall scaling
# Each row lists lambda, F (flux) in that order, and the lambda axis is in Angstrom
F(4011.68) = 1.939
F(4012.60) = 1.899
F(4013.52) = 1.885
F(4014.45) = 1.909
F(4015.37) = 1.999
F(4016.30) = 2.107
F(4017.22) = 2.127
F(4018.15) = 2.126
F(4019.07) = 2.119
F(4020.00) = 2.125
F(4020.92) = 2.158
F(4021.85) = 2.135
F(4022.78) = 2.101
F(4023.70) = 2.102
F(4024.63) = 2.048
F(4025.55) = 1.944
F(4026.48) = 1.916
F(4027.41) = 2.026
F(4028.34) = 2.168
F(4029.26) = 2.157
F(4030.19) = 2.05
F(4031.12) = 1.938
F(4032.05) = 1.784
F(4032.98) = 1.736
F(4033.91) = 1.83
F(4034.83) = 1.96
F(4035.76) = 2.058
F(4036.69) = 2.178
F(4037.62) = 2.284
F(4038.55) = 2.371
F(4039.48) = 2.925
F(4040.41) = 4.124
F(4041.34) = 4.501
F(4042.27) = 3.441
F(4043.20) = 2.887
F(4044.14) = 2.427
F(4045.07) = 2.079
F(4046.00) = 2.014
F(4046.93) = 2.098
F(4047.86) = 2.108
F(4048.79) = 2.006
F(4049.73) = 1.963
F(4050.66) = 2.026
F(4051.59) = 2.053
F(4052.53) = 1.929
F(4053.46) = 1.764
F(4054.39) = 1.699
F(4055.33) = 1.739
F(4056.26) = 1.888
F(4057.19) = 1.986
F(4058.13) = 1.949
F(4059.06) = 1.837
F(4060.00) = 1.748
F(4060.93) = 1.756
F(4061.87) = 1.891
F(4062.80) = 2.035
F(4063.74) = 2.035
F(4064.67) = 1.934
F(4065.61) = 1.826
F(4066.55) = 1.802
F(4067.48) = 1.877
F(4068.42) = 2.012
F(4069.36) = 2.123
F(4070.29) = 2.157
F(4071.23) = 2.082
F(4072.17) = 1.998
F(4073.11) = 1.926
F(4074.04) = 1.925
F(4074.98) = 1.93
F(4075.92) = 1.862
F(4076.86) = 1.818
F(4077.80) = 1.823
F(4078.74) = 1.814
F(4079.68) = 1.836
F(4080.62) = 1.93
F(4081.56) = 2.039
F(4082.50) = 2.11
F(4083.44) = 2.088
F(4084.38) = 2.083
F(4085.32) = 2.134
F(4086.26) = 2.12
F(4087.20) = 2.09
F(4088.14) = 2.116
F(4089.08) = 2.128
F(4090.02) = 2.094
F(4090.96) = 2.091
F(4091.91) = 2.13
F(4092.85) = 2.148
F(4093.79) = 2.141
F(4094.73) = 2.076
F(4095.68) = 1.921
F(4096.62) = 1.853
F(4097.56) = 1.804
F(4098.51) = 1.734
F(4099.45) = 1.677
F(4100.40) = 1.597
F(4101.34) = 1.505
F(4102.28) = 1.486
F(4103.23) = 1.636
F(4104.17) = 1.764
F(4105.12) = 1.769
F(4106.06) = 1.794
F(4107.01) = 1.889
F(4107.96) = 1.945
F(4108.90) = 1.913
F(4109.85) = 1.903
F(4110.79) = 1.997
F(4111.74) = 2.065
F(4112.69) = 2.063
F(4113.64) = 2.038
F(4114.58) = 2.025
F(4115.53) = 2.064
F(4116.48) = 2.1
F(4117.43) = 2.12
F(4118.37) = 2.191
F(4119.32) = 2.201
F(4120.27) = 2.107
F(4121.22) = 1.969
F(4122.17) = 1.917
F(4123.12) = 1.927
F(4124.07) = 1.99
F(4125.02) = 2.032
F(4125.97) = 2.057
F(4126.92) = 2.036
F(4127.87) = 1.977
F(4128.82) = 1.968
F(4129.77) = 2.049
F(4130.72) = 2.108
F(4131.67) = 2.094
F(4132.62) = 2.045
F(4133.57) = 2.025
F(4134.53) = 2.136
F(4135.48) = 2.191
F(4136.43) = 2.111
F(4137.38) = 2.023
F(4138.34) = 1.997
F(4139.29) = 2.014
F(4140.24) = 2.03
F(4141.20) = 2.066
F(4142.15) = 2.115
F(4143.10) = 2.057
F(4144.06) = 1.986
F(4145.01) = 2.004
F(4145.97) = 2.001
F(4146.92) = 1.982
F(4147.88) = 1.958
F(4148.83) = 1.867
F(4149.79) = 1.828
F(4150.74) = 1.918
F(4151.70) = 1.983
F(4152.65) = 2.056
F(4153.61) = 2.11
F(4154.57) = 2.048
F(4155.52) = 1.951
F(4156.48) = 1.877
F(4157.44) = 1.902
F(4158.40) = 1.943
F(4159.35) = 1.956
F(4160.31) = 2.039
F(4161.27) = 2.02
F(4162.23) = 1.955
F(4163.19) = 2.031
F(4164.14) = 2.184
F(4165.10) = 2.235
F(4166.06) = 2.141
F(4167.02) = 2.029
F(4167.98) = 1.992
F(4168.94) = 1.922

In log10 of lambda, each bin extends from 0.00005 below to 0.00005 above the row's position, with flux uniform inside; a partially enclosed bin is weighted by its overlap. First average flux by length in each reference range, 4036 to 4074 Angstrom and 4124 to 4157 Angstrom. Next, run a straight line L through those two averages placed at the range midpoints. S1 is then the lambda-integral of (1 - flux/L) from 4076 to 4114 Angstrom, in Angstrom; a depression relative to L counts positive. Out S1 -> 3.2 Angstrom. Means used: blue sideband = 2.18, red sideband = 2.02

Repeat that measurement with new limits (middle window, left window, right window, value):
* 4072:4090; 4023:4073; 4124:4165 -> 0.9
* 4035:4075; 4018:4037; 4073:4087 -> -3.5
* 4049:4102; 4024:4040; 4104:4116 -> 1.8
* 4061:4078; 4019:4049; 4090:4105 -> 0.8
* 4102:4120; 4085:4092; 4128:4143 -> 1.2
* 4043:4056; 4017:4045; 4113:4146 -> 1.4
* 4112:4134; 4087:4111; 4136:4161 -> -1.2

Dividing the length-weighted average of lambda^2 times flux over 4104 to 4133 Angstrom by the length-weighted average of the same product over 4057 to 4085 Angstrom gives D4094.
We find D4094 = 1.1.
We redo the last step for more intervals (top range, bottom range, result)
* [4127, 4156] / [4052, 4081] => 1.10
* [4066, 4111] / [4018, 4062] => 0.91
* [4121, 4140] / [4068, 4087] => 1.05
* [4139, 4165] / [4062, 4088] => 1.05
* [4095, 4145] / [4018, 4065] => 0.95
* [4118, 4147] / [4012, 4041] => 1.00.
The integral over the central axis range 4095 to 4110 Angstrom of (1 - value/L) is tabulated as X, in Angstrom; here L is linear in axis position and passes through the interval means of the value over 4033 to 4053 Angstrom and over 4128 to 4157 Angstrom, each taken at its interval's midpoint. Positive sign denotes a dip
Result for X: 2.9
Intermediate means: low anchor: 2.43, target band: 1.76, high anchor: 2.02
